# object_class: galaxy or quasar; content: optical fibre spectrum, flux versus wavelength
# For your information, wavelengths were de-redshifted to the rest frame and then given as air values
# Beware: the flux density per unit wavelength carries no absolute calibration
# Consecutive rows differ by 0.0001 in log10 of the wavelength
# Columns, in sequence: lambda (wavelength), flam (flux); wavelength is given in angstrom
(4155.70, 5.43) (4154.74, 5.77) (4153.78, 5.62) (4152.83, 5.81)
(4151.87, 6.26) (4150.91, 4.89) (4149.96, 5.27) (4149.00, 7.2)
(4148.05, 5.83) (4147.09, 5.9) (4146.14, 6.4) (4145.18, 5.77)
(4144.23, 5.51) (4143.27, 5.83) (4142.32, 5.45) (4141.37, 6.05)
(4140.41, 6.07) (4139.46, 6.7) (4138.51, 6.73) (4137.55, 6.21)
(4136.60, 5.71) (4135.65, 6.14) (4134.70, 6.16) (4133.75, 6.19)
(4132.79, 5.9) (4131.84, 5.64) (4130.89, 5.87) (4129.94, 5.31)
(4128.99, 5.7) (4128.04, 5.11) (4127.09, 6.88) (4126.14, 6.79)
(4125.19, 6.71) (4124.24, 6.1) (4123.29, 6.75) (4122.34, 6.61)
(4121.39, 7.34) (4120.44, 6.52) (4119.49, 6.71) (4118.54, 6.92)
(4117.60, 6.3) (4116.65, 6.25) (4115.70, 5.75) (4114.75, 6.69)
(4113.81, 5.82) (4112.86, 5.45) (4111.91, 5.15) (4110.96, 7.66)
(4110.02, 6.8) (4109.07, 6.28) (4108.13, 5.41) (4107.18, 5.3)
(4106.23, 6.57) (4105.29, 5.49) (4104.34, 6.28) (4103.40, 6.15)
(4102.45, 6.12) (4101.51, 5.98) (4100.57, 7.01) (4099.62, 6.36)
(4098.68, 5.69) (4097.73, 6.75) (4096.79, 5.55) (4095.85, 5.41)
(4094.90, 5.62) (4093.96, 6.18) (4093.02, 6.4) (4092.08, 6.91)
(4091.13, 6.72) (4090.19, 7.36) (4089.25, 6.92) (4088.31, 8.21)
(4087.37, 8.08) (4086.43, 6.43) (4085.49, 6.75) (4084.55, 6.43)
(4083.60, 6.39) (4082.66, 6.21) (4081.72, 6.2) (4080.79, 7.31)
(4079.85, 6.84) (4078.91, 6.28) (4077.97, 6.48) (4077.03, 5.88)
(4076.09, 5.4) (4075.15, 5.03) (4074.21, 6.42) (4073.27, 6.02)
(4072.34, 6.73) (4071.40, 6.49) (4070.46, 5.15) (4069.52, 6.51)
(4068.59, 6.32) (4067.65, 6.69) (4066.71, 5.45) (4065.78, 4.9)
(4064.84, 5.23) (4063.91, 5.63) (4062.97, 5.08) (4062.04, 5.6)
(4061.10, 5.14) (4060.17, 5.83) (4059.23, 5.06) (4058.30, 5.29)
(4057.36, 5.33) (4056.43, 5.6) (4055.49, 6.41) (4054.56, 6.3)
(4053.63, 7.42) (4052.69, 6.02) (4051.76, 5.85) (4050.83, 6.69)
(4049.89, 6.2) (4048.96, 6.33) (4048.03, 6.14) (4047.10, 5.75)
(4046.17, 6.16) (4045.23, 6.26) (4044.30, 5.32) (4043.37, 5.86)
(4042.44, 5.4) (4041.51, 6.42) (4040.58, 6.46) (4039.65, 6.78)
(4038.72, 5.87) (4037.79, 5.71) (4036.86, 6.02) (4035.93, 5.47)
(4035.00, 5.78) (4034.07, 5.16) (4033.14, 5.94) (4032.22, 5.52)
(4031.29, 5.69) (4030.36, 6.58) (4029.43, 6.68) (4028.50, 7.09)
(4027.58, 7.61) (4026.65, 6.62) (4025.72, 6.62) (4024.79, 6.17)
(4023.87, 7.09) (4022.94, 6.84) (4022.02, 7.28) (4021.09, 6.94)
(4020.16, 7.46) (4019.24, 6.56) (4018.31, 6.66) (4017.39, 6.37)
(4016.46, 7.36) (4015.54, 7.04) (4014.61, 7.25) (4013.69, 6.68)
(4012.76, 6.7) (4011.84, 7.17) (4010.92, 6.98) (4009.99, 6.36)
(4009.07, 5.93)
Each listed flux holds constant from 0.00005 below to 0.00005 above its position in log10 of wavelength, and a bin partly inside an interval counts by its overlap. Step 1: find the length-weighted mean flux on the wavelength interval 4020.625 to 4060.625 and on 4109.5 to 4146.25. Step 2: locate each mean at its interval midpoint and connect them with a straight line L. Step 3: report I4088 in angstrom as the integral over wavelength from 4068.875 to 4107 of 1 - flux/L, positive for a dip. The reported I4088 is -1.08 angstrom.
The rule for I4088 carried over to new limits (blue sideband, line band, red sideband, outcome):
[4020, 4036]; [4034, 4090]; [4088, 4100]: 3.1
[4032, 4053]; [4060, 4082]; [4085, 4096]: 1.8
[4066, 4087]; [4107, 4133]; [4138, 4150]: -0.3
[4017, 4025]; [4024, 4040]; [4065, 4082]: 1.2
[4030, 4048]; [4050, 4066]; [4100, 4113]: 0.6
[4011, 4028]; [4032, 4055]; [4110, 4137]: 2.4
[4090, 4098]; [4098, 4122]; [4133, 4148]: -0.2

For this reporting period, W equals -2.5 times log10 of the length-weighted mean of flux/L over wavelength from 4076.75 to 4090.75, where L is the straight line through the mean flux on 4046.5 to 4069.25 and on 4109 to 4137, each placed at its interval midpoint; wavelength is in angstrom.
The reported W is -0.13 mag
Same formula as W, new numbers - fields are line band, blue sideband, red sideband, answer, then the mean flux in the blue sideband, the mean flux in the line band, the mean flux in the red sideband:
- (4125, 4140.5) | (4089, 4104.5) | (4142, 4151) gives -0.02 mag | 6.31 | 6.1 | 5.85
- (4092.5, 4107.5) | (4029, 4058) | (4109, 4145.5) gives 0.01 mag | 6.03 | 6.07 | 6.19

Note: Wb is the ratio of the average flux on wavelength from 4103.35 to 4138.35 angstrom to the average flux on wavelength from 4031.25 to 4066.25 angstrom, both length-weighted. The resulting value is 1.06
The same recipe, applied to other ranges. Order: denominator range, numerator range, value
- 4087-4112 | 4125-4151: 0.94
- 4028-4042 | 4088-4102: 1.06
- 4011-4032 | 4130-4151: 0.88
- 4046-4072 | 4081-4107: 1.10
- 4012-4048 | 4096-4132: 0.97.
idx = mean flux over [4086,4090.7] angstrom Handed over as 7.41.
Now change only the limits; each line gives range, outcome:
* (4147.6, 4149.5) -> 6.52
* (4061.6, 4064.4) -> 5.45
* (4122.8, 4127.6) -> 6.63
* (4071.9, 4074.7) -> 6.39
